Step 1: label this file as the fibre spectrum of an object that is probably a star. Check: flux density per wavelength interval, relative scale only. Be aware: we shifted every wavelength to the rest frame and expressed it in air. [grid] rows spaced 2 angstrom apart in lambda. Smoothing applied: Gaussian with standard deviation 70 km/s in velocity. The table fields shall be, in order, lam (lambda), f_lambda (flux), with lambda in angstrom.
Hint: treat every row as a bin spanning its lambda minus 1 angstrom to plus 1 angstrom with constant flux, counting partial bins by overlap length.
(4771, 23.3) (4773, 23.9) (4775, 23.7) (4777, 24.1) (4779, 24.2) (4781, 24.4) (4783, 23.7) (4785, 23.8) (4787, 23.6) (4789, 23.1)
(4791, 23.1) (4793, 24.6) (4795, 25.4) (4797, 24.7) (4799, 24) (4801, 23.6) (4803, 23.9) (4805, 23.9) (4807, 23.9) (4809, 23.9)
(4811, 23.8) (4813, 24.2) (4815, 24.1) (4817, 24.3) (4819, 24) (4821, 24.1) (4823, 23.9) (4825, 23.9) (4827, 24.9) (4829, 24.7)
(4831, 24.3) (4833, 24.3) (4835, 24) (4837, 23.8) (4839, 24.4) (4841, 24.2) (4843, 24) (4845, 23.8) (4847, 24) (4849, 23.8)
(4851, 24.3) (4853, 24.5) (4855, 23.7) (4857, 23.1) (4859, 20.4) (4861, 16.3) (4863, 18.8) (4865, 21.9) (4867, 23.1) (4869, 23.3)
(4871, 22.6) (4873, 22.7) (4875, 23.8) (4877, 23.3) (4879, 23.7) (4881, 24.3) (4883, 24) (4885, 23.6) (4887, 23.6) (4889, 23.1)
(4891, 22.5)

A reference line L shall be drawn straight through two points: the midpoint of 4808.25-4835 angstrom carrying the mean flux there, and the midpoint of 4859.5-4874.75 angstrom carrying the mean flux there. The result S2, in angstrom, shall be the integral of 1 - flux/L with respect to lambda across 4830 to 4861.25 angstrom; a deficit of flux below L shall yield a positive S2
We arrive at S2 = -1.1 angstrom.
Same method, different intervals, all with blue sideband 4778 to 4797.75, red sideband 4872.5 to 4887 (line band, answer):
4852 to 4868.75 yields 1.5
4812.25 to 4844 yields -0.4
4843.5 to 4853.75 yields -0.1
